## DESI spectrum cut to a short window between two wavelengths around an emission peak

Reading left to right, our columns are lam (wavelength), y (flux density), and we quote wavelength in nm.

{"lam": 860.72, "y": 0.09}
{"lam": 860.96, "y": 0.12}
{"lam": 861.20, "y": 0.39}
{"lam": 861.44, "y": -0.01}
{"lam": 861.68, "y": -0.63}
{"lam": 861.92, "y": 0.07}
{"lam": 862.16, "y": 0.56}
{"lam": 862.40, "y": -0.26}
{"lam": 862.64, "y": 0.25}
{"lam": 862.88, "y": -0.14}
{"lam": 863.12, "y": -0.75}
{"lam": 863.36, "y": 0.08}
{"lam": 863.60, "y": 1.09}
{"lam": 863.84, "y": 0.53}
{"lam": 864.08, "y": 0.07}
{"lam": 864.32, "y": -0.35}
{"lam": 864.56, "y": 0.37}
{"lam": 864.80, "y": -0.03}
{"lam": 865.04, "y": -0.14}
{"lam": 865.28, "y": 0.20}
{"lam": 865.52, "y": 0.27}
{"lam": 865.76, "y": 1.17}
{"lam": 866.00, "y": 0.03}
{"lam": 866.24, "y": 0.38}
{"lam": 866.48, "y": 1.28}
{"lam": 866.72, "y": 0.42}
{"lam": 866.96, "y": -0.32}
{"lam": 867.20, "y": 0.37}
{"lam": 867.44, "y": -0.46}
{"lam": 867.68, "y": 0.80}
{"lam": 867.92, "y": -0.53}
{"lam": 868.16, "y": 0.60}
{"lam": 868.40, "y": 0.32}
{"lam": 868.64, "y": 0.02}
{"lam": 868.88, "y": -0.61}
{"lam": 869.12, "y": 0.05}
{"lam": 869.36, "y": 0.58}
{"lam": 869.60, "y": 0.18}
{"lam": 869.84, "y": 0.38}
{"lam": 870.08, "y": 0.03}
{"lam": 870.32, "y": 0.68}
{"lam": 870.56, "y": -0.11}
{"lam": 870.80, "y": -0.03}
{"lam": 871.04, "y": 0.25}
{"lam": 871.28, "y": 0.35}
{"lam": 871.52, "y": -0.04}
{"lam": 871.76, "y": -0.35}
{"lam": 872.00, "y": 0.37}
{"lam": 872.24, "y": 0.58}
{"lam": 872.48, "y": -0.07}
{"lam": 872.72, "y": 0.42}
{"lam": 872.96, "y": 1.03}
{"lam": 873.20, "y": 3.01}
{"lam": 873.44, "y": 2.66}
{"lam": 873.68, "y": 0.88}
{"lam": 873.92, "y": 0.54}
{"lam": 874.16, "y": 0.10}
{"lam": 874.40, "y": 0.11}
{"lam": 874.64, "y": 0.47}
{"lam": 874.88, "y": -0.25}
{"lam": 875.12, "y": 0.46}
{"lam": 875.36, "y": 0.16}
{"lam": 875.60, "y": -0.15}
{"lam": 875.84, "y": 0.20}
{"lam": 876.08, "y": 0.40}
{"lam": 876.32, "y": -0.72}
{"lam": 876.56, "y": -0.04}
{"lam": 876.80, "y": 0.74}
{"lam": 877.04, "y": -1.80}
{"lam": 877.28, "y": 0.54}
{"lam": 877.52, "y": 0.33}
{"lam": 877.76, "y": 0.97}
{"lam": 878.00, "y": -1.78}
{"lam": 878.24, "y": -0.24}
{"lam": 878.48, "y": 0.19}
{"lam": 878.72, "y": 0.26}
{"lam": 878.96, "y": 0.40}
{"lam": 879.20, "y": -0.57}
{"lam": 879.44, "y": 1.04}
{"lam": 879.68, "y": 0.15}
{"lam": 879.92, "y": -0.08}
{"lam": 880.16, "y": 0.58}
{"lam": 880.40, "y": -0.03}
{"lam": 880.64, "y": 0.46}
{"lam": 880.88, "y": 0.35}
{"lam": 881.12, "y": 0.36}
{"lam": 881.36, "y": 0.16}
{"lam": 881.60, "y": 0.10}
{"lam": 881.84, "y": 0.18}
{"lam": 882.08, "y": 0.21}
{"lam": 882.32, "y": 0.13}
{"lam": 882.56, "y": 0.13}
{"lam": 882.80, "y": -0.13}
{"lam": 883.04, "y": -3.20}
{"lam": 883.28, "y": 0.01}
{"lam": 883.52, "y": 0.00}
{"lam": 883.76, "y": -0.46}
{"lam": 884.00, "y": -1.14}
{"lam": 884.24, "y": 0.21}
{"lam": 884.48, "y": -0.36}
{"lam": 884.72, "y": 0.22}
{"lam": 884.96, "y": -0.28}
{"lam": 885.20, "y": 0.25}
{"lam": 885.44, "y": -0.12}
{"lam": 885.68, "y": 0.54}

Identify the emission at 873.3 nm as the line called H-gamma 4340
